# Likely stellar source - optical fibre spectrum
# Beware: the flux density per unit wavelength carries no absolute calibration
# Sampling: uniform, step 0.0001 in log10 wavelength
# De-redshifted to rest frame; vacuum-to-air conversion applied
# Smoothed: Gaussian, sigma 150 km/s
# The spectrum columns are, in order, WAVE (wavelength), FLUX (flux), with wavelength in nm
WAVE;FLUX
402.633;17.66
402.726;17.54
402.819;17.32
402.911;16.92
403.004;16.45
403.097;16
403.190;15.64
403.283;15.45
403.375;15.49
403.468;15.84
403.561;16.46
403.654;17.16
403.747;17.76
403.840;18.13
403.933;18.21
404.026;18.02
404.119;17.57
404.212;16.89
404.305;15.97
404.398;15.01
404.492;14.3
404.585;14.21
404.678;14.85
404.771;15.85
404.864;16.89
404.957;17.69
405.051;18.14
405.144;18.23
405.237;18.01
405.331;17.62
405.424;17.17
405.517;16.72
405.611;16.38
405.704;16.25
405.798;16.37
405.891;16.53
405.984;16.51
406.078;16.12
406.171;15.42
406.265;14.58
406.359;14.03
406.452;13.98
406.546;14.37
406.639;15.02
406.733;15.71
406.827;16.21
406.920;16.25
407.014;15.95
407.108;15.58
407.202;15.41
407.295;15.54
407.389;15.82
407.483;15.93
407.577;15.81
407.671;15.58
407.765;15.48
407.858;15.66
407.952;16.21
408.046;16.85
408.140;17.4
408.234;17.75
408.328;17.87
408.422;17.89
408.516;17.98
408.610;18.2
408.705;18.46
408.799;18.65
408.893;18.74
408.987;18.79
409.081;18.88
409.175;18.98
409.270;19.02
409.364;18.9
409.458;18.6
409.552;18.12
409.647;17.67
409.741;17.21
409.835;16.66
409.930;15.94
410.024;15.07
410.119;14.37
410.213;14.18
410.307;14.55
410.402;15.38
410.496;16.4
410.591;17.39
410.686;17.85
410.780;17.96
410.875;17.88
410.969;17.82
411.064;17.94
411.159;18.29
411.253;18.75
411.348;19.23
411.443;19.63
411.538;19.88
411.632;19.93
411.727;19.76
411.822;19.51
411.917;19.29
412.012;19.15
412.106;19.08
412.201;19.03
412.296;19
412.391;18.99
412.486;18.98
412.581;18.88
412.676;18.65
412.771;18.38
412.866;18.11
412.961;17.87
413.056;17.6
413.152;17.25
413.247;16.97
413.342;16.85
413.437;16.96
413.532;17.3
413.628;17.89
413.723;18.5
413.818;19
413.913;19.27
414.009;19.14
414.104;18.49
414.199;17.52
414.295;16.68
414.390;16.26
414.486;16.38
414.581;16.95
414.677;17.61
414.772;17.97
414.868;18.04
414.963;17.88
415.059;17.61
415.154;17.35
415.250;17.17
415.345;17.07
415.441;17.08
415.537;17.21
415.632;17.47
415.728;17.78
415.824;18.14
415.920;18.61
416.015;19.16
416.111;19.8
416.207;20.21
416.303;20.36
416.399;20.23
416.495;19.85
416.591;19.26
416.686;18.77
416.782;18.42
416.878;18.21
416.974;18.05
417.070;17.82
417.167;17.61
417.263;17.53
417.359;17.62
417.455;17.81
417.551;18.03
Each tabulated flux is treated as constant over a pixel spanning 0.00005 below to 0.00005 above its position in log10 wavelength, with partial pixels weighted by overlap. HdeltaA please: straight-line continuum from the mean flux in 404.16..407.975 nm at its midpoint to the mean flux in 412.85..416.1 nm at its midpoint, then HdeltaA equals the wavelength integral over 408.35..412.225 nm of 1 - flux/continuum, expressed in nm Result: -0.262 nm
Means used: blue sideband 16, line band 18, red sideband 17.7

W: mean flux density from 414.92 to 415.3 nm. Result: 17.5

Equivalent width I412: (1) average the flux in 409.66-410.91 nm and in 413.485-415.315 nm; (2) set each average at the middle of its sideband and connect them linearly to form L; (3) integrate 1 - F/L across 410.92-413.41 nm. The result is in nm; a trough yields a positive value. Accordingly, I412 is -0.25 nm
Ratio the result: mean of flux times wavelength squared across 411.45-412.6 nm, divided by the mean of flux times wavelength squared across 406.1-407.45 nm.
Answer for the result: 1.30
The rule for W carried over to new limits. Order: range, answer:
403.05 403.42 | 15.7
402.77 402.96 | 17.1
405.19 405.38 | 17.8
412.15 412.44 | 19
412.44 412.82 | 18.7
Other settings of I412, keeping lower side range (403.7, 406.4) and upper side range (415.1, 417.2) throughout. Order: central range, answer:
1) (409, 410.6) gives 0.038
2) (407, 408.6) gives 0.053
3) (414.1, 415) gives 0.042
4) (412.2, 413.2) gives -0.031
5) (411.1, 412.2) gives -0.101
